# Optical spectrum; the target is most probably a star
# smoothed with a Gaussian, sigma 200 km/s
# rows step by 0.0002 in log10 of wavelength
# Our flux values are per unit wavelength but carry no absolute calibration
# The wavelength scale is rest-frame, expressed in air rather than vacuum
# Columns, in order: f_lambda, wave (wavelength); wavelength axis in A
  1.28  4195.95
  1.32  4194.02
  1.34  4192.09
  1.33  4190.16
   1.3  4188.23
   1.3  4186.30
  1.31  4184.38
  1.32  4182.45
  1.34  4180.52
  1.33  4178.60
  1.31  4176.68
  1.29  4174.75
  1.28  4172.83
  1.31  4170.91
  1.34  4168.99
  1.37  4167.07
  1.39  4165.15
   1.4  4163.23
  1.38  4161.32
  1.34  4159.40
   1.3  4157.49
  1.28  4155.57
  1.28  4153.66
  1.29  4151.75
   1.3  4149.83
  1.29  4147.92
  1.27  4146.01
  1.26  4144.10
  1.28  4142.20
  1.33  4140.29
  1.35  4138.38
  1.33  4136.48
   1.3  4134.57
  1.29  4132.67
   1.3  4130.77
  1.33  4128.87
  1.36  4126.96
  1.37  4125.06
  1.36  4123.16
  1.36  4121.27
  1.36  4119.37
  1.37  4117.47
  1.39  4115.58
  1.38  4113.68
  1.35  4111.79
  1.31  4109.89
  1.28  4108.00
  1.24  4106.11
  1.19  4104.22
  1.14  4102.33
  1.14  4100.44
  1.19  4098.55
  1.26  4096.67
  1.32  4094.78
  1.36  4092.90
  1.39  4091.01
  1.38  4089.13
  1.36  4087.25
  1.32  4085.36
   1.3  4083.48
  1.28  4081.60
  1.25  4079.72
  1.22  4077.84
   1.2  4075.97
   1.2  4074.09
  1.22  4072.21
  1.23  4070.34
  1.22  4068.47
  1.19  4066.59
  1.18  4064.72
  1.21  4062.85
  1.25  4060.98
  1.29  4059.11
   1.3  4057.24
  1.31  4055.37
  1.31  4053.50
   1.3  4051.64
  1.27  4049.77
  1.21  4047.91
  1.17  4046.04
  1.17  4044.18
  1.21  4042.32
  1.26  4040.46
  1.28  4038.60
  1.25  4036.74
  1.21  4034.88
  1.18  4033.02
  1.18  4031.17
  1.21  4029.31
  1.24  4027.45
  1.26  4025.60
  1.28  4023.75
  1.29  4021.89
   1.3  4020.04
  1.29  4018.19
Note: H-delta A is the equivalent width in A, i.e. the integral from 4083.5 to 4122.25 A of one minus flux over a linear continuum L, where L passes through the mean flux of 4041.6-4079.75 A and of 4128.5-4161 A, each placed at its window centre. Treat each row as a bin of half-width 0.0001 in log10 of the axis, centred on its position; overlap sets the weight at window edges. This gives -1.1 A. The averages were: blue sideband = 1.23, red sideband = 1.3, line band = 1.3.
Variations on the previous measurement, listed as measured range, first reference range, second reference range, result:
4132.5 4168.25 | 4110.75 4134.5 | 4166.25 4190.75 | 0.4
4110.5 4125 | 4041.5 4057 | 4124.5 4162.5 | -0.8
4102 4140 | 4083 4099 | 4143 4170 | 0.0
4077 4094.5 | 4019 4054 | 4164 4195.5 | -0.7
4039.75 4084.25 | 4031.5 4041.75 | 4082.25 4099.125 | 1.2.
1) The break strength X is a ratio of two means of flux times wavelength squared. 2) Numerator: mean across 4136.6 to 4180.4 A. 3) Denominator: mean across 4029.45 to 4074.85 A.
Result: 1.1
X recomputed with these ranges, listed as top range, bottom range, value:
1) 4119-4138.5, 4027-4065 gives 1.12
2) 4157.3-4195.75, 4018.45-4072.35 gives 1.14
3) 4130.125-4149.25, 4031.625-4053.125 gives 1.11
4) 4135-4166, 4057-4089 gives 1.09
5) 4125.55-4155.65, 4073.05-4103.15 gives 1.05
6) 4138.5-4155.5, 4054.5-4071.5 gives 1.08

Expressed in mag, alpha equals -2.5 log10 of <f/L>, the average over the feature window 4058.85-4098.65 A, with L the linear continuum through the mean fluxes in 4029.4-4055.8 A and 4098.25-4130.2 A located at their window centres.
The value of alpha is 0.00 mag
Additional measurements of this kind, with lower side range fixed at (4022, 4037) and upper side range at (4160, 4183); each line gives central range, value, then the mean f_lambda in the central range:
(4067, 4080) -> 0.040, 1.22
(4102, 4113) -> 0.024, 1.26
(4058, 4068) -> 0.026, 1.22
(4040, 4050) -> 0.027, 1.21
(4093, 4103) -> 0.049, 1.23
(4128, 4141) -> -0.007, 1.32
